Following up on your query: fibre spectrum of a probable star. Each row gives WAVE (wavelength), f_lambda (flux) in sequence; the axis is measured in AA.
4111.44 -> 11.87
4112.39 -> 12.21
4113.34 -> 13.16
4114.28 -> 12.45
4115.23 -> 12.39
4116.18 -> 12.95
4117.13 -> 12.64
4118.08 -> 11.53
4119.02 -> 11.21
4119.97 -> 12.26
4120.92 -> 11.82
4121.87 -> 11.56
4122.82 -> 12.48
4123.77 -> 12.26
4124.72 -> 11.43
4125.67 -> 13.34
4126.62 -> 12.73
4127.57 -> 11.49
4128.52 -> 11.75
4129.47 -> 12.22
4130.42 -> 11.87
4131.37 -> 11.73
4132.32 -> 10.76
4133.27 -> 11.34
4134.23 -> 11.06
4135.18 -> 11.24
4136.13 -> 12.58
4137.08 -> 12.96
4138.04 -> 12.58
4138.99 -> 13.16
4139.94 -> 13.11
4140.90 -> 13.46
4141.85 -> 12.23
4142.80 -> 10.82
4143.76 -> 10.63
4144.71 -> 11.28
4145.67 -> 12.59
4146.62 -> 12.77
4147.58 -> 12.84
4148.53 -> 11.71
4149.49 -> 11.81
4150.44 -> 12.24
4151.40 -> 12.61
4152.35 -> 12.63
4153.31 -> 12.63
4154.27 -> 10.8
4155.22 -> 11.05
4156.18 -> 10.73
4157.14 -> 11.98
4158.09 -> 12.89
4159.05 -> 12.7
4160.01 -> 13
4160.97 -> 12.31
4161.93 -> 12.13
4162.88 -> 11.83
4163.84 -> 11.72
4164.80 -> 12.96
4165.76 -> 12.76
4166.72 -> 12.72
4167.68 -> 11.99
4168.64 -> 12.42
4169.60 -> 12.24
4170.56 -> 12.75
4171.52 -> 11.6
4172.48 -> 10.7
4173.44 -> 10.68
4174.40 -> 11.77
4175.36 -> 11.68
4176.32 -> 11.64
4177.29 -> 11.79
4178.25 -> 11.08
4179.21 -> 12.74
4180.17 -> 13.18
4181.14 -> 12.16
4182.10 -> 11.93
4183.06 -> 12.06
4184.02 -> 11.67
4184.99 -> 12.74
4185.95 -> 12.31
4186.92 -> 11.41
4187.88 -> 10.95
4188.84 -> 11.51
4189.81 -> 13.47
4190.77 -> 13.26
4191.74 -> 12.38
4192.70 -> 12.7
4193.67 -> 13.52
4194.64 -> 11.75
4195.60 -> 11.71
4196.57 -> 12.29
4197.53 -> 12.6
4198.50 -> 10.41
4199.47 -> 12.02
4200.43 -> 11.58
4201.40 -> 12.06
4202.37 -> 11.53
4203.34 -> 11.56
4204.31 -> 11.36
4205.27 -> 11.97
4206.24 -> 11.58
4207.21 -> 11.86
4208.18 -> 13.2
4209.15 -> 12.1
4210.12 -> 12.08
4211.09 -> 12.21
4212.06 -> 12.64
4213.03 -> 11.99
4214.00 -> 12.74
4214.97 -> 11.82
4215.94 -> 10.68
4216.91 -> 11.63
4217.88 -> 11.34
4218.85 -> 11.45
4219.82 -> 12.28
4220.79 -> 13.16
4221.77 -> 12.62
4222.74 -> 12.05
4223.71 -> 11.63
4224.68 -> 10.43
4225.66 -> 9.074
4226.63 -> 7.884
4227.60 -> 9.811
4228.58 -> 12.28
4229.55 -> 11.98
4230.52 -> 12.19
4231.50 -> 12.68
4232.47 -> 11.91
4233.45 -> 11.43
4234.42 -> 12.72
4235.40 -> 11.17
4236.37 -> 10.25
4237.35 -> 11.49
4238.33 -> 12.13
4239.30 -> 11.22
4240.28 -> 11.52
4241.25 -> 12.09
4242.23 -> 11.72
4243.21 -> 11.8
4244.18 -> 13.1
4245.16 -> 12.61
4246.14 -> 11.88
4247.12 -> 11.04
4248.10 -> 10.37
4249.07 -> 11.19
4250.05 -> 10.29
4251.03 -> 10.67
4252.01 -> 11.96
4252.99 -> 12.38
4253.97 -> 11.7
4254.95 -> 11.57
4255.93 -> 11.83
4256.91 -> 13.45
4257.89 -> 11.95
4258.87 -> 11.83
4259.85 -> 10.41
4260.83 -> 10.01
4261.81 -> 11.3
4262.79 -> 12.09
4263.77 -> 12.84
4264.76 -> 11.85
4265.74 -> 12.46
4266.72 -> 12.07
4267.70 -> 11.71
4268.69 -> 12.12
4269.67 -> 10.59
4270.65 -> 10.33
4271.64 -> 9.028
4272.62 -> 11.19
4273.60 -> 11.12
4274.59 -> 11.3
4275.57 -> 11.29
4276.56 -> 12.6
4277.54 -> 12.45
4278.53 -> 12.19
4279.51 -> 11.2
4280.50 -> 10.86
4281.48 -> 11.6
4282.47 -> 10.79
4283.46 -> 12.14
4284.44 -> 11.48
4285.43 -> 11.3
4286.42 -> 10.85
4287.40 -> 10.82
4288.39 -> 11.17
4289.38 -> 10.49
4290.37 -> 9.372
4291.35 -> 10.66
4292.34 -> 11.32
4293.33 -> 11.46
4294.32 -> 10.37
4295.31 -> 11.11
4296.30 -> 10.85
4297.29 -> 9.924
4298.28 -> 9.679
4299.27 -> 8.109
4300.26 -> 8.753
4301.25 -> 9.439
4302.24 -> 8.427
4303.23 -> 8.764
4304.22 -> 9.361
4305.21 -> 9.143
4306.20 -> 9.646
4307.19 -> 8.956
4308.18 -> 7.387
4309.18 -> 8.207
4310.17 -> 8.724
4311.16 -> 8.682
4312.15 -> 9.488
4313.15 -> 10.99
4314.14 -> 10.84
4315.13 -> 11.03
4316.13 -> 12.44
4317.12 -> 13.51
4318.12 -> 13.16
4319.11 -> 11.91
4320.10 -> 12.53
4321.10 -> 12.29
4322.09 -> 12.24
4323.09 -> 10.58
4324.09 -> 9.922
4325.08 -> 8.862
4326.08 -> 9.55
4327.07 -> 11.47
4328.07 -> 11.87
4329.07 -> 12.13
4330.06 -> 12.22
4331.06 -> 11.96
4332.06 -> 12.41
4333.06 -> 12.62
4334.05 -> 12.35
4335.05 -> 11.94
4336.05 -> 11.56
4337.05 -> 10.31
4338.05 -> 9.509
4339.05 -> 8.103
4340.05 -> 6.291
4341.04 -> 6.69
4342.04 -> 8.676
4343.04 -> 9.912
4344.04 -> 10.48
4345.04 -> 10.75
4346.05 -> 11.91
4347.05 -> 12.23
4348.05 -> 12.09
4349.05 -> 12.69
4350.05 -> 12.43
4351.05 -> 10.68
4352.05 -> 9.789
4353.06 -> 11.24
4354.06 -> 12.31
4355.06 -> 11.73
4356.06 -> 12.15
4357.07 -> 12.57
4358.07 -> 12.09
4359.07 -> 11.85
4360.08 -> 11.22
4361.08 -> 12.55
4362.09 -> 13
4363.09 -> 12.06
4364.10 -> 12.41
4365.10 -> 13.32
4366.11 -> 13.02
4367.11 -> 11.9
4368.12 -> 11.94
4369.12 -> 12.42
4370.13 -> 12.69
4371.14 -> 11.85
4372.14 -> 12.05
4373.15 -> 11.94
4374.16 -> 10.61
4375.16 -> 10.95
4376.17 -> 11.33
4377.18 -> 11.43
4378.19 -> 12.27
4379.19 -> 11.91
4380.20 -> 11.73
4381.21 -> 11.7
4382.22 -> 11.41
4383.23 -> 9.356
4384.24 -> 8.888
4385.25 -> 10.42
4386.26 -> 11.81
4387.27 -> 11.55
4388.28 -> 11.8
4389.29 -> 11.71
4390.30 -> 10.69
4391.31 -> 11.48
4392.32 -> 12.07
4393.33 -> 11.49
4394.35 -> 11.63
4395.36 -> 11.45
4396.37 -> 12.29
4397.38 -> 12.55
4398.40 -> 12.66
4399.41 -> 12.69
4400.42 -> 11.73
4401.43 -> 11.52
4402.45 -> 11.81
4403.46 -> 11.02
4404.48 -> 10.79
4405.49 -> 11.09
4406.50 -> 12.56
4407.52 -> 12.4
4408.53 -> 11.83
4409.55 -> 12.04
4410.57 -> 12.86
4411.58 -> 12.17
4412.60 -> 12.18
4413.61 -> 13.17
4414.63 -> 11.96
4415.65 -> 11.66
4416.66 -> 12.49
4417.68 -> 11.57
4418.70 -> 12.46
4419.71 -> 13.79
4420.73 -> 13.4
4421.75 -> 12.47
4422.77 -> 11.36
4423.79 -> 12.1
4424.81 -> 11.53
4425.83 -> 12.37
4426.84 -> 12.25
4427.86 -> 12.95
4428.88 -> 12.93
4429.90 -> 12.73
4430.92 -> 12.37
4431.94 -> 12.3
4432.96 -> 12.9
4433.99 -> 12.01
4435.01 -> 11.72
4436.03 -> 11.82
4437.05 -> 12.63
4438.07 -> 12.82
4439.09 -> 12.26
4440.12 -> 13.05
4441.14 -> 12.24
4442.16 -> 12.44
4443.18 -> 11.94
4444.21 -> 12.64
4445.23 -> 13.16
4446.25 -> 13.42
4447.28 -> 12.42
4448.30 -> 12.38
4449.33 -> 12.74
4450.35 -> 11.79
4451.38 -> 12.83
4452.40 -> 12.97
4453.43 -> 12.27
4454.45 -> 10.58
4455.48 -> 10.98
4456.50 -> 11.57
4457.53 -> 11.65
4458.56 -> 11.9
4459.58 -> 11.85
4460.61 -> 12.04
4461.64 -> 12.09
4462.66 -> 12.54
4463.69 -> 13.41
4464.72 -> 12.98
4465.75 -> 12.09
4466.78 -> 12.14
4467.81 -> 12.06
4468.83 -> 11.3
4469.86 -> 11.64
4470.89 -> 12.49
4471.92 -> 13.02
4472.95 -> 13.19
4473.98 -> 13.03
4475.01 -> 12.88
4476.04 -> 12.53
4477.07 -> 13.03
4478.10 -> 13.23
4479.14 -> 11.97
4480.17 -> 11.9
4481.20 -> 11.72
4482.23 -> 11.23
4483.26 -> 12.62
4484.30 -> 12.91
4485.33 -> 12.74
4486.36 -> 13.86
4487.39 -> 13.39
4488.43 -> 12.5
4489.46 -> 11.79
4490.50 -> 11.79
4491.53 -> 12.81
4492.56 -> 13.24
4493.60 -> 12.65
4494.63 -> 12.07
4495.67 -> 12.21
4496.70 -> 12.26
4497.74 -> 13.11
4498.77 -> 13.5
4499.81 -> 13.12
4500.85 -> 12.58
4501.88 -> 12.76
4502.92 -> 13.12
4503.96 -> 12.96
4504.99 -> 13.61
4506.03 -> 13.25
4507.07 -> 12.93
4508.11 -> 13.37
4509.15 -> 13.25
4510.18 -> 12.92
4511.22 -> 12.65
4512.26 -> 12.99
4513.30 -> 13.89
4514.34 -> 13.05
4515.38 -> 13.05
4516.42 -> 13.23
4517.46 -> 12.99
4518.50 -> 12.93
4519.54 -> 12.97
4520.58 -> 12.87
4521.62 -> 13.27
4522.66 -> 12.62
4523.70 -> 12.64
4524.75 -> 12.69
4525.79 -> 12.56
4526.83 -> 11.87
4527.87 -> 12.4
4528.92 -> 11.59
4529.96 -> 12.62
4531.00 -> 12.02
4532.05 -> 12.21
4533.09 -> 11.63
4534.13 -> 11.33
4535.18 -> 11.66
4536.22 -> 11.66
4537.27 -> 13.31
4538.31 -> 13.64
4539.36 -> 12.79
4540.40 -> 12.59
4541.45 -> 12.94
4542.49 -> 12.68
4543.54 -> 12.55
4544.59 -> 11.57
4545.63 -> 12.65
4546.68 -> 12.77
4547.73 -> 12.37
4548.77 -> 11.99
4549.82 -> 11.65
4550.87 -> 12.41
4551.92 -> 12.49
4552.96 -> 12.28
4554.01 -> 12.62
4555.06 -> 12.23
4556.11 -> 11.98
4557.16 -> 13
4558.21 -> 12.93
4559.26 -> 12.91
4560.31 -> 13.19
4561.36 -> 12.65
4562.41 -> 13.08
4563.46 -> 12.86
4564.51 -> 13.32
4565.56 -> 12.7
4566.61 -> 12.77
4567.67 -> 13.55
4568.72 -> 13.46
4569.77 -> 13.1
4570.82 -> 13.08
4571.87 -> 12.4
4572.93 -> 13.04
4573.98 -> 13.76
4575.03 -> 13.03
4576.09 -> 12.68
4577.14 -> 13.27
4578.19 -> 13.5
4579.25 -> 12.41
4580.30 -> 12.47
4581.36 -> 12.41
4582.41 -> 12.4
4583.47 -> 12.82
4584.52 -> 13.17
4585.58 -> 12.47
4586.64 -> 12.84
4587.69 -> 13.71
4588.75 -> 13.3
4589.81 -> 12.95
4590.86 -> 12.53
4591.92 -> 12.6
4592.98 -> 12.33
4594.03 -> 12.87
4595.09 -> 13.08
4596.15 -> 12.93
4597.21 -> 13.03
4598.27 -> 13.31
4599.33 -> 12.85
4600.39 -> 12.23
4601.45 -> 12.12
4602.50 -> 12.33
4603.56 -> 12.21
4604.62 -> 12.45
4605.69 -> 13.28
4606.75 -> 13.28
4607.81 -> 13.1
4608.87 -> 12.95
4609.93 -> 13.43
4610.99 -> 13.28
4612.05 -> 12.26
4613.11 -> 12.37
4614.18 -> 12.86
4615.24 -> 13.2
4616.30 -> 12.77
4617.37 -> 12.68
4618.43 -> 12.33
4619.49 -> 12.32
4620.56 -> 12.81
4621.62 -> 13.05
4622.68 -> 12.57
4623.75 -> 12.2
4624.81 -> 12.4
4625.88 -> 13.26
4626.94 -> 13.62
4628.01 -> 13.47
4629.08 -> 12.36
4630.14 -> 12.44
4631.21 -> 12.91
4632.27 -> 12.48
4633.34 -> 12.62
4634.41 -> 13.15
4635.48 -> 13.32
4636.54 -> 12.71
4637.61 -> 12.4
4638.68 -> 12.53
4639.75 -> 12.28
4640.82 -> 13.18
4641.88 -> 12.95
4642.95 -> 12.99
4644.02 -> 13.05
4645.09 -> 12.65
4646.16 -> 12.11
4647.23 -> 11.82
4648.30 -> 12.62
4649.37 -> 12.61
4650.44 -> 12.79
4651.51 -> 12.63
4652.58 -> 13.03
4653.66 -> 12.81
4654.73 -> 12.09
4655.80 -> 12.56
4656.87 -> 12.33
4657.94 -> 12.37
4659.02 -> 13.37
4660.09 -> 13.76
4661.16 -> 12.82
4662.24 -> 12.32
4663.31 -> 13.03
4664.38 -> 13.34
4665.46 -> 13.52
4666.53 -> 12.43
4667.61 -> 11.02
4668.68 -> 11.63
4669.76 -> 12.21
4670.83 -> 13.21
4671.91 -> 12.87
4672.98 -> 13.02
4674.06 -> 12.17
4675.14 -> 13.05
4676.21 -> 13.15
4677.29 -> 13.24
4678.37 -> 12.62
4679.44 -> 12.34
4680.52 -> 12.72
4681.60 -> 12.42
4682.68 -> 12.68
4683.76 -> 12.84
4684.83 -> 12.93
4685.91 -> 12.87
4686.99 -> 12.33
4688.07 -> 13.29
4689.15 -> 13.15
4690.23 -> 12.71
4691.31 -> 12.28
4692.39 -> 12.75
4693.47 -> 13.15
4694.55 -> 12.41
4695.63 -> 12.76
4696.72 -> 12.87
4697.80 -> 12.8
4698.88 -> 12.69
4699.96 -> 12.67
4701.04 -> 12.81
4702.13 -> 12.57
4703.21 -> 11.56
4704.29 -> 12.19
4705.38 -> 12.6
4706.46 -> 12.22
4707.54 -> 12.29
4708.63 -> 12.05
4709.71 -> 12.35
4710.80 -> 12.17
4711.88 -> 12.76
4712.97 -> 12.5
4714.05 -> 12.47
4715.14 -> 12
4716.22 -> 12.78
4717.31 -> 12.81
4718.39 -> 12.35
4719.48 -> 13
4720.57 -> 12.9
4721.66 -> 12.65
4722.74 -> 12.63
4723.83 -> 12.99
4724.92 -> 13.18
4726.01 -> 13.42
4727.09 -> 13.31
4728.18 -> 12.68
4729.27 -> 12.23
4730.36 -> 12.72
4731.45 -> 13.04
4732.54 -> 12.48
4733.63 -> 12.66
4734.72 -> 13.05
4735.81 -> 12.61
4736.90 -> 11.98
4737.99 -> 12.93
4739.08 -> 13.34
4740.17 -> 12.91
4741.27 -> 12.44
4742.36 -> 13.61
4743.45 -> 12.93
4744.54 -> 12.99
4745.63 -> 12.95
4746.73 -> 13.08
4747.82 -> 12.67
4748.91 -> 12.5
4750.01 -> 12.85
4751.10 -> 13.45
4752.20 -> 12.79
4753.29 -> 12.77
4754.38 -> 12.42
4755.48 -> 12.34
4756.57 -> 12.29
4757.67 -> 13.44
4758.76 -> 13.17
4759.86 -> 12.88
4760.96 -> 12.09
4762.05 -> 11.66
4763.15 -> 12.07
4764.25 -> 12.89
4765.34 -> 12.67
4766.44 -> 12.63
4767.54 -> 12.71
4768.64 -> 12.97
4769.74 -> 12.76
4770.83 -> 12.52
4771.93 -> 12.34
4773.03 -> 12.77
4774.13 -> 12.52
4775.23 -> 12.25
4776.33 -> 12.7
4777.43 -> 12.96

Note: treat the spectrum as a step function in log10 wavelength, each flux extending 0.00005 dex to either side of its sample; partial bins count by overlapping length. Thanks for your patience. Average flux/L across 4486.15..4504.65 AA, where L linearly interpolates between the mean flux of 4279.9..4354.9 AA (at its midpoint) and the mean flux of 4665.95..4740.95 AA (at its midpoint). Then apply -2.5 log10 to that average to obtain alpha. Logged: -0.11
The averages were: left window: 10.6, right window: 12.6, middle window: 12.8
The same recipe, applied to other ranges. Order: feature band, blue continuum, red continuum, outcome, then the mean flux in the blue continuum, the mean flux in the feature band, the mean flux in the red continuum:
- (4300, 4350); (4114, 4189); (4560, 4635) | 0.17 mag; 12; 10.5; 12.9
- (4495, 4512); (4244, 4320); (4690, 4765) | -0.10 mag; 10.9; 13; 12.7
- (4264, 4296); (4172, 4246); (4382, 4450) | 0.06 mag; 11.8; 11.2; 12.1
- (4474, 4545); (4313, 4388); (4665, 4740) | -0.06 mag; 11.4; 12.7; 12.7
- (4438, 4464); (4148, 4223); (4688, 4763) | 0.01 mag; 12.1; 12.3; 12.7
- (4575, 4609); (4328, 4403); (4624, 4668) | -0.03 mag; 11.5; 12.8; 12.7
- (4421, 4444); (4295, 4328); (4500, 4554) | -0.07 mag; 10.2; 12.3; 12.6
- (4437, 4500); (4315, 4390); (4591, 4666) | -0.04 mag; 11.4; 12.4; 12.8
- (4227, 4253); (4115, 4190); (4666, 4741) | 0.05 mag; 12.1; 11.6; 12.6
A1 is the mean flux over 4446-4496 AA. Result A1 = 12.4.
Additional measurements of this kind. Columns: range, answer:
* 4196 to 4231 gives 11.7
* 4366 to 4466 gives 12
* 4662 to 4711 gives 12.6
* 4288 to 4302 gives 10.2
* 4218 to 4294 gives 11.4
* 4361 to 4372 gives 12.5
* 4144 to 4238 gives 11.9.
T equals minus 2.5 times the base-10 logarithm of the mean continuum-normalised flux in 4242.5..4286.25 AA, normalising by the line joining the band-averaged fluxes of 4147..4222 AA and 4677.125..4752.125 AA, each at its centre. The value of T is 0.06 mag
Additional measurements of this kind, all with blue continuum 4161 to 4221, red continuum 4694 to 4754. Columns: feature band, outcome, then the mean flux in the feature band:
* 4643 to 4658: 0.005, 12.6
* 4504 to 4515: -0.064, 13.2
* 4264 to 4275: 0.079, 11.3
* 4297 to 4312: 0.342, 8.88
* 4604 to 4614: -0.031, 12.9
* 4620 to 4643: -0.019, 12.8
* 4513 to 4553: -0.005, 12.5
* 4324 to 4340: 0.119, 10.9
